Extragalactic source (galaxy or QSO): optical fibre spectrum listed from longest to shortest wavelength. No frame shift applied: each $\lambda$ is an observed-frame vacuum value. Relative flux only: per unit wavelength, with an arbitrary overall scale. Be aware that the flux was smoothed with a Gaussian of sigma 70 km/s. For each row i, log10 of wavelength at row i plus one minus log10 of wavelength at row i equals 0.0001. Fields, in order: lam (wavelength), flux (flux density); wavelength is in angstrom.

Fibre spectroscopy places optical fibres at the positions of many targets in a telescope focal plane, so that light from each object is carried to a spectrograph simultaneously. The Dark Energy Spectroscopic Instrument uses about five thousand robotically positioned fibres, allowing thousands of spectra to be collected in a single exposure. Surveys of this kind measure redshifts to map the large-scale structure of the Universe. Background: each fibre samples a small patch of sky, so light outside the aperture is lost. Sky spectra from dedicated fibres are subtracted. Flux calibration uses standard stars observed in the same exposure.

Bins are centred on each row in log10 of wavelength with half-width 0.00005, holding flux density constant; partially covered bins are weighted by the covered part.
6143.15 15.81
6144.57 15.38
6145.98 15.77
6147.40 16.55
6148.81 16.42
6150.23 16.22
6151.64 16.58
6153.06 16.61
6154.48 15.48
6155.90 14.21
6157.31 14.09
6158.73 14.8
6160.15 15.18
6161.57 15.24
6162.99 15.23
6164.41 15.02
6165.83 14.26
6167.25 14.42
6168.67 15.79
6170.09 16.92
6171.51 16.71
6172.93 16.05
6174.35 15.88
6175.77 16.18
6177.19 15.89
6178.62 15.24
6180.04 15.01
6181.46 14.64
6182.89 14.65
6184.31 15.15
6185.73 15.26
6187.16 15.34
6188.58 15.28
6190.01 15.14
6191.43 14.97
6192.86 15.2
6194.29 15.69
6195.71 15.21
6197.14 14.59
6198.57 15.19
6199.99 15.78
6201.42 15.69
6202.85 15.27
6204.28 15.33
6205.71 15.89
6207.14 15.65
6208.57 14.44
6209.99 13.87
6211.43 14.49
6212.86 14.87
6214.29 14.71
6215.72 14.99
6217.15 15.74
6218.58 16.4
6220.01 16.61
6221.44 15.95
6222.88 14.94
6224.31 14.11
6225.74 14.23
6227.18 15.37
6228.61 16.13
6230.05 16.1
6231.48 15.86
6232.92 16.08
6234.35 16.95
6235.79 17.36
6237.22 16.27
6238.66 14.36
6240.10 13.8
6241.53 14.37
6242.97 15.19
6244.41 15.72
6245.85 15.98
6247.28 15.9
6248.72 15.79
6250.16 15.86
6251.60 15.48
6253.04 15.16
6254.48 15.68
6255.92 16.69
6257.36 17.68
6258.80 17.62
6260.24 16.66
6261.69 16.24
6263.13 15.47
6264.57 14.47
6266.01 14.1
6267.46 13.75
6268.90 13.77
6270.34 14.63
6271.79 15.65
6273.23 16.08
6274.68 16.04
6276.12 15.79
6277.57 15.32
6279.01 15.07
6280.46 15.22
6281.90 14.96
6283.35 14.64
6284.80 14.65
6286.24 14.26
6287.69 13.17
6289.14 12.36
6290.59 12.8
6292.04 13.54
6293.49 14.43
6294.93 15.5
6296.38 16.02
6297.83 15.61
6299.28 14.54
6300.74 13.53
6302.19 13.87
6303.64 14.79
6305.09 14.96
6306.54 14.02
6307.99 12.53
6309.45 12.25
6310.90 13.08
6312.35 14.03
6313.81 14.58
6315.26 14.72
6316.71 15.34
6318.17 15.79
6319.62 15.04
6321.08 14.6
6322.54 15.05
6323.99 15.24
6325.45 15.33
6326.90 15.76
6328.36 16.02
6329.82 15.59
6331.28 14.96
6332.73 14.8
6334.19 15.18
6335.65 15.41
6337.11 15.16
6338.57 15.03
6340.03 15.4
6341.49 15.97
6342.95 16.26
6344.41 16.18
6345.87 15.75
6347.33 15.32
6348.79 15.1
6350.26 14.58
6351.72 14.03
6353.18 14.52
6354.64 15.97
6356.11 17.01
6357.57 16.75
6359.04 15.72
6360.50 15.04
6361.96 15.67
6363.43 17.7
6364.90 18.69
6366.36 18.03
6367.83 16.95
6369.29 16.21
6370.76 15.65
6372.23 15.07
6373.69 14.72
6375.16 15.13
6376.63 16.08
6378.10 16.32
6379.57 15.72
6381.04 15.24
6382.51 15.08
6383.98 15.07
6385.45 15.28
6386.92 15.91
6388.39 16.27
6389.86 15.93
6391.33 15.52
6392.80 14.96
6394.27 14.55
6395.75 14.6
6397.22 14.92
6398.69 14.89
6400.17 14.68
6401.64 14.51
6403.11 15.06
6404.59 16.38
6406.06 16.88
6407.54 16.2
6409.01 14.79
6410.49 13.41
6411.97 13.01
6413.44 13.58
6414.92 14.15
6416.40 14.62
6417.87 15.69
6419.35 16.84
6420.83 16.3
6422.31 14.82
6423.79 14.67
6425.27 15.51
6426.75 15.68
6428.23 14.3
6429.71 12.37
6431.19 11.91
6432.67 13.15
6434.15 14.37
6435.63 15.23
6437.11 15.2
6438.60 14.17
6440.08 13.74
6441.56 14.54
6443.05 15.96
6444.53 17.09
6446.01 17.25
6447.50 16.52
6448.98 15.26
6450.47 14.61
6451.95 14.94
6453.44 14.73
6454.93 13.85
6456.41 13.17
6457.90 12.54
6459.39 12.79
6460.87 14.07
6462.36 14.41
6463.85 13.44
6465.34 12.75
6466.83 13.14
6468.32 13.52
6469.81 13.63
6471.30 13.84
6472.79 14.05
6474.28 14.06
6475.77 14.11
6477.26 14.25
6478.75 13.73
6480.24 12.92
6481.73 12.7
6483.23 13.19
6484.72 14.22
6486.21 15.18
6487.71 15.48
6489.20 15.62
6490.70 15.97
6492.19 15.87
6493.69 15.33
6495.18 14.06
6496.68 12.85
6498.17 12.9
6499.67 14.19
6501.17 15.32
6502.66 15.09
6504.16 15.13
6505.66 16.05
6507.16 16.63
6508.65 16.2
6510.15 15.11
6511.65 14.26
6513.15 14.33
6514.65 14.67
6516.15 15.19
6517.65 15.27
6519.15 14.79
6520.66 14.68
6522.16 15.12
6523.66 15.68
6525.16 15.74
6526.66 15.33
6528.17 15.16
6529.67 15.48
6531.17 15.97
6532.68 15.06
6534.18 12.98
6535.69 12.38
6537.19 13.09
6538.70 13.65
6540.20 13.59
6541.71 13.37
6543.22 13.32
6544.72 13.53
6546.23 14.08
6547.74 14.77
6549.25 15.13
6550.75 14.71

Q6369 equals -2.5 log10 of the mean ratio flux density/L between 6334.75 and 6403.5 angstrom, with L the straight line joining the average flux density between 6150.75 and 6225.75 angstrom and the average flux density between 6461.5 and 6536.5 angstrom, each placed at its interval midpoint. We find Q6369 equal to -0.05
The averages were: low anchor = 15.3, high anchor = 14.5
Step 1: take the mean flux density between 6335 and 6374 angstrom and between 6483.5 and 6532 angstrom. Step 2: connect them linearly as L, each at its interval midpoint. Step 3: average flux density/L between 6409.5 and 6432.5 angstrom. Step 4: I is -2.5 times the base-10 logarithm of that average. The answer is 0.079 mag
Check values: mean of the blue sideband 15.9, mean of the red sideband 15.1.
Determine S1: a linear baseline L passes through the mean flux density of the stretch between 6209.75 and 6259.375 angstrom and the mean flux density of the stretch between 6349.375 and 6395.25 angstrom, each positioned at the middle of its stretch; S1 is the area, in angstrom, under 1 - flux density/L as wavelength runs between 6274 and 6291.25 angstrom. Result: 1.3 angstrom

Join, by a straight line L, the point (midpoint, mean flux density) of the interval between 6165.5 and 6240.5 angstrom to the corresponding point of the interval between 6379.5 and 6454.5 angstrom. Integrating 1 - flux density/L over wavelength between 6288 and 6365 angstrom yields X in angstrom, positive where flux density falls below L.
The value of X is 0.9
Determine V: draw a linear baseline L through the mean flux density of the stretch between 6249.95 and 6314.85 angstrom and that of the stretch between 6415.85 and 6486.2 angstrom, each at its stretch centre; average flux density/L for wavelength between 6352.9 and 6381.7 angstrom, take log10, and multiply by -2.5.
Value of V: -0.11 mag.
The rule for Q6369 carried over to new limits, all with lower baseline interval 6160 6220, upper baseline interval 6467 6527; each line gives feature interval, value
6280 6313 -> 0.07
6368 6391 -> -0.05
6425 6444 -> 0.03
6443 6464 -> 0.00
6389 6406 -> -0.02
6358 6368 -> -0.13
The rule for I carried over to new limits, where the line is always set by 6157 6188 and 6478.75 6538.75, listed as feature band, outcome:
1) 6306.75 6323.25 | 0.06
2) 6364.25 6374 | -0.11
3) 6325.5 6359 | -0.03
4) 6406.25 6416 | 0.04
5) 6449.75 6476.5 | 0.08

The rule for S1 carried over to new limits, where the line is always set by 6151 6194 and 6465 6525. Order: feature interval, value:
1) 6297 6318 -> 1.2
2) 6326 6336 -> -0.3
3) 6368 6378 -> -0.5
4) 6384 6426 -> -1.0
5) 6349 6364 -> -0.8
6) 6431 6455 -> -0.4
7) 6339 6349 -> -0.5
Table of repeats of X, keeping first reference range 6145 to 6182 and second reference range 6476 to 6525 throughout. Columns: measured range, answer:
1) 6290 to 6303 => 0.7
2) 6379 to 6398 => -0.4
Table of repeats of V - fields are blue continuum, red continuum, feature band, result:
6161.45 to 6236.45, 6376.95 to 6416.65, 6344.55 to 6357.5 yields -0.016 mag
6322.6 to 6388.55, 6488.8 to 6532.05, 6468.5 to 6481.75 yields 0.111 mag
